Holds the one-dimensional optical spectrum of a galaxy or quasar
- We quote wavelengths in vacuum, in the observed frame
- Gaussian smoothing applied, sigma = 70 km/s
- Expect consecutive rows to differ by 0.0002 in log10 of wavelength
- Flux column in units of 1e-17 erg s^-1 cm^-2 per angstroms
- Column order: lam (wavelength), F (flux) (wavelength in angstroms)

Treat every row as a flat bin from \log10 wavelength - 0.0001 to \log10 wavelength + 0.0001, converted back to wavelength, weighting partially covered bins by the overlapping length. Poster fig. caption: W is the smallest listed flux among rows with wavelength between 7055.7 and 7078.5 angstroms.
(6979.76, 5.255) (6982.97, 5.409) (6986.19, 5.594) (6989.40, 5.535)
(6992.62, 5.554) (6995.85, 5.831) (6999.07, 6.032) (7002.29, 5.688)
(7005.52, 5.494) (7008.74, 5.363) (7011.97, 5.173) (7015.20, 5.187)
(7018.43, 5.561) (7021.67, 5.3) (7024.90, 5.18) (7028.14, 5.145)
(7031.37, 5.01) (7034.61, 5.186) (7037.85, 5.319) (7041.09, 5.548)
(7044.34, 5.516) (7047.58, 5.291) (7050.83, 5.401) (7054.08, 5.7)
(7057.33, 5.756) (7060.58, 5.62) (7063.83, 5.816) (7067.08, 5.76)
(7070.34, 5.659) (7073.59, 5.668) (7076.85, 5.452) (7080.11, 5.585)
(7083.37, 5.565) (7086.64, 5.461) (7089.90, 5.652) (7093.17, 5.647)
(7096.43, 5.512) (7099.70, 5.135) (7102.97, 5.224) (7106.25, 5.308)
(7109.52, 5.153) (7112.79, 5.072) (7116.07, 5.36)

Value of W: 5.452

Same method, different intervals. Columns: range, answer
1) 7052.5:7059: 5.7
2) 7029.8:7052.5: 5.01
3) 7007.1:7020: 5.173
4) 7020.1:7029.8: 5.145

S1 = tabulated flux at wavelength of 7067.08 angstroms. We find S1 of 5.76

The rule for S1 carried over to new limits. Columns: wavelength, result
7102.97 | 5.224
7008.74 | 5.363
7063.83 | 5.816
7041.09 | 5.548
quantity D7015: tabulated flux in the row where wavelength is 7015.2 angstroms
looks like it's 5.187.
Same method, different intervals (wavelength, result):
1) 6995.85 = 5.831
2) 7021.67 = 5.3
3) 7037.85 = 5.319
